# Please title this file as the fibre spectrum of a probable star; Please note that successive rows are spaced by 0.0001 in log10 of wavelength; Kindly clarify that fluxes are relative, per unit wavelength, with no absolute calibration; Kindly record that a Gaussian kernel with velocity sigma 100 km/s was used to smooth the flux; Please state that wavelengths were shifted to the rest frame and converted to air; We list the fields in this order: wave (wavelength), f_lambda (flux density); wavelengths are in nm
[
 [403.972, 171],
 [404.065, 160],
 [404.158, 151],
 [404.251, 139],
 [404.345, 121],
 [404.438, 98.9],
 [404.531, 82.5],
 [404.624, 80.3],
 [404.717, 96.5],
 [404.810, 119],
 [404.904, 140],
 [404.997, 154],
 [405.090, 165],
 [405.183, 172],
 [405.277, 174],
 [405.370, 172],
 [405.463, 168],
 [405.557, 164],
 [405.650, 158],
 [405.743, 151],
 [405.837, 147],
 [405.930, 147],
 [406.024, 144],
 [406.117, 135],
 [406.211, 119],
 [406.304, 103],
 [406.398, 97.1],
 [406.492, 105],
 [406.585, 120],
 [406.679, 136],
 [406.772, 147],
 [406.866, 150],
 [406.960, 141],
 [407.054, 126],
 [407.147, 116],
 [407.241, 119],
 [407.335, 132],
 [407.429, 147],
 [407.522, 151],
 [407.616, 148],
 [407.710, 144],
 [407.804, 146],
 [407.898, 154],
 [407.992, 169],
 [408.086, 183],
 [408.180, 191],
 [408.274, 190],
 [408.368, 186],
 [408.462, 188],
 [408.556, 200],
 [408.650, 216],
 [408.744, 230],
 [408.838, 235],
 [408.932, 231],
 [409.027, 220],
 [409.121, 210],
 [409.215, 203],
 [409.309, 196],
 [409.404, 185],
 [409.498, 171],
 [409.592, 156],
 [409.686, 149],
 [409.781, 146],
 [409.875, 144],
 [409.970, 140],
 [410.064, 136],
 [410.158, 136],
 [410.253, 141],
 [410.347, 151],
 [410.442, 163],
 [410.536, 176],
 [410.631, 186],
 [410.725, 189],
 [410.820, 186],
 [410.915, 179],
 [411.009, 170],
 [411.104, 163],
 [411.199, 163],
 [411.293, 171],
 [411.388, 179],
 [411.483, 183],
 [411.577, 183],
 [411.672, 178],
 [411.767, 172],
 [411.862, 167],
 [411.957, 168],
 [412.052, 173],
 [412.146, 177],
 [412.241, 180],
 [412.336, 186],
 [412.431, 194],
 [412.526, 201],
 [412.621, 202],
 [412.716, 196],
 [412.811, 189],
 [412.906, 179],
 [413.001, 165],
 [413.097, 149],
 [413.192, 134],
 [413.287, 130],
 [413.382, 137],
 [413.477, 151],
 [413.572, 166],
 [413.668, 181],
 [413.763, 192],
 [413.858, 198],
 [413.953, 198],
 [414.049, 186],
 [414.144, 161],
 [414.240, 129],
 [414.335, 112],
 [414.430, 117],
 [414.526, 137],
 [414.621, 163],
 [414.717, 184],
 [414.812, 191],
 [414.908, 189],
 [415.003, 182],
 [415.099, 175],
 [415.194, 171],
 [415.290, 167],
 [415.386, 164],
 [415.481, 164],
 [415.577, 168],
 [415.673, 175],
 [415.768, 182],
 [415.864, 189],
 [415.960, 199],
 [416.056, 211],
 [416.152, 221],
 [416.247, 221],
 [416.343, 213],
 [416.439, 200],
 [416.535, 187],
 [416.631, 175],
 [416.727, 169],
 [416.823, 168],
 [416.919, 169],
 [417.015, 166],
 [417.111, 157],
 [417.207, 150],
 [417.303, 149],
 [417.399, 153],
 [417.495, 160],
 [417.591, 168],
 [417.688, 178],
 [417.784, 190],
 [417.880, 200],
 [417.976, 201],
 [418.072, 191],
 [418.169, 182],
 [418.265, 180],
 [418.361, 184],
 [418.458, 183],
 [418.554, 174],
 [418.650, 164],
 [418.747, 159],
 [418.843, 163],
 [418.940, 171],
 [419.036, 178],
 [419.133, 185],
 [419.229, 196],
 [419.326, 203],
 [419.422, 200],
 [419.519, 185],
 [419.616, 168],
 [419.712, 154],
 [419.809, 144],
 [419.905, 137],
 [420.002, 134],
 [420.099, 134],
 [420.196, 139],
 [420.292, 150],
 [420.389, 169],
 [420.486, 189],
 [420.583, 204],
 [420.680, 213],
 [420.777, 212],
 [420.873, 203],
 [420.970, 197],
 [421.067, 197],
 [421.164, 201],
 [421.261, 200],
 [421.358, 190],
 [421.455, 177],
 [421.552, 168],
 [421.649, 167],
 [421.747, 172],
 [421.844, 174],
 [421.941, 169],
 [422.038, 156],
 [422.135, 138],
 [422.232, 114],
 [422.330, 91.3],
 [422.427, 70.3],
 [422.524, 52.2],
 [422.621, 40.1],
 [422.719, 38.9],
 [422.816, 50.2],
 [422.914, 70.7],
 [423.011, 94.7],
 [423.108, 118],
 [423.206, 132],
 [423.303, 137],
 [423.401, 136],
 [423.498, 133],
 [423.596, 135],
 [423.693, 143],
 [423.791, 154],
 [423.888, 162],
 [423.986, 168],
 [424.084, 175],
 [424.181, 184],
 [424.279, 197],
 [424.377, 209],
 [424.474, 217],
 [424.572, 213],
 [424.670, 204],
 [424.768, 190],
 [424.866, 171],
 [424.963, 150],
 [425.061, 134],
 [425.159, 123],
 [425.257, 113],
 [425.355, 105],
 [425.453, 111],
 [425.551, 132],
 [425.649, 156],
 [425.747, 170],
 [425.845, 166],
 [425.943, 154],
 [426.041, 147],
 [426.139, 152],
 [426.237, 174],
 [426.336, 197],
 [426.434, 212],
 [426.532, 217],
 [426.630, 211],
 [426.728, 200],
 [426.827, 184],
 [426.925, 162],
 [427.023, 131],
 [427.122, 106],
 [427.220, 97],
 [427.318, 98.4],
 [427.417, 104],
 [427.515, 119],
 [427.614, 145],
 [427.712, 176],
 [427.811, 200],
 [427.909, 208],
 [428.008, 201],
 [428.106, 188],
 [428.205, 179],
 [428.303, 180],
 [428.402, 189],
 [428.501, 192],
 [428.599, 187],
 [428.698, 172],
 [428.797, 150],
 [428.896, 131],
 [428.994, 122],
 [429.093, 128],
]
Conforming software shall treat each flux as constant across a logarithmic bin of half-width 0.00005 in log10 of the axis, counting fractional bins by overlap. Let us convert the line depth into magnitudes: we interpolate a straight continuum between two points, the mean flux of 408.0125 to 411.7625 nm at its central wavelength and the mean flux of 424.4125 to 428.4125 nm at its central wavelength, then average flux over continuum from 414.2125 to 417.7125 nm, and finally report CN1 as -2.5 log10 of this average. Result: 0.01 mag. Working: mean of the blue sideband 179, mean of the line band 172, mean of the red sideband 163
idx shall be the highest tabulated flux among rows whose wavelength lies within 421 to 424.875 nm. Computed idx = 217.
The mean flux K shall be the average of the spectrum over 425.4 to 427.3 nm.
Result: 161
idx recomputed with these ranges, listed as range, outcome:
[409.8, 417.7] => 221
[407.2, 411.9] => 235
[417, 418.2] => 201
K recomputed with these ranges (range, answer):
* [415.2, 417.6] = 178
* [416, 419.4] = 181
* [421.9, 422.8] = 94.4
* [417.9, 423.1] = 158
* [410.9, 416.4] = 175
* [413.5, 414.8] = 164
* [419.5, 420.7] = 161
